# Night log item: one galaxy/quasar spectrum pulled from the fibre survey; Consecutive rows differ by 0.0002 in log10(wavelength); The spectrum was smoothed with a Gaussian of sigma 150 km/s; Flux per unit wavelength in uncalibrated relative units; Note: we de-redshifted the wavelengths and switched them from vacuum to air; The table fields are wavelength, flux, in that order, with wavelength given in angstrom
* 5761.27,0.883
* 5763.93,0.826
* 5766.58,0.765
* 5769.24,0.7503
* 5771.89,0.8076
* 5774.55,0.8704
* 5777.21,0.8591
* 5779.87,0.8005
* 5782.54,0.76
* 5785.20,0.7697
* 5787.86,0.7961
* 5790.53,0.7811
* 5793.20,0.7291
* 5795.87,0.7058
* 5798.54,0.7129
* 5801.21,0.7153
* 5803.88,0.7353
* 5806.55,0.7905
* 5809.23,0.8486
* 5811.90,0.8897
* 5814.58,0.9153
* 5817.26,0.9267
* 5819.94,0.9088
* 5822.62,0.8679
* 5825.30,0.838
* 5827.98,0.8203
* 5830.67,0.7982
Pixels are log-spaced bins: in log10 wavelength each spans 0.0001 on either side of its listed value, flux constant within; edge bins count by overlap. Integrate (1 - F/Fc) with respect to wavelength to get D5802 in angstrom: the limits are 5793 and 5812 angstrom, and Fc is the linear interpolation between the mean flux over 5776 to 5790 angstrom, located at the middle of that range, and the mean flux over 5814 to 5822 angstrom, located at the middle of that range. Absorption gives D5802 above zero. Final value 2.2 angstrom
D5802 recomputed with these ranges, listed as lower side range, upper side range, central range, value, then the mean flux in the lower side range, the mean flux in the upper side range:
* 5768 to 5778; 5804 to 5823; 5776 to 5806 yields 2.9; 0.821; 0.87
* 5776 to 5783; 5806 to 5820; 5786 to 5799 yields 1.4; 0.811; 0.882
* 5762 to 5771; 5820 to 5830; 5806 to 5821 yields -0.9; 0.789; 0.848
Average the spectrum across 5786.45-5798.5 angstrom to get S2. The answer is 0.749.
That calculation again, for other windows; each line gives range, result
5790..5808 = 0.737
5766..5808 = 0.772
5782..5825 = 0.805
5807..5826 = 0.882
